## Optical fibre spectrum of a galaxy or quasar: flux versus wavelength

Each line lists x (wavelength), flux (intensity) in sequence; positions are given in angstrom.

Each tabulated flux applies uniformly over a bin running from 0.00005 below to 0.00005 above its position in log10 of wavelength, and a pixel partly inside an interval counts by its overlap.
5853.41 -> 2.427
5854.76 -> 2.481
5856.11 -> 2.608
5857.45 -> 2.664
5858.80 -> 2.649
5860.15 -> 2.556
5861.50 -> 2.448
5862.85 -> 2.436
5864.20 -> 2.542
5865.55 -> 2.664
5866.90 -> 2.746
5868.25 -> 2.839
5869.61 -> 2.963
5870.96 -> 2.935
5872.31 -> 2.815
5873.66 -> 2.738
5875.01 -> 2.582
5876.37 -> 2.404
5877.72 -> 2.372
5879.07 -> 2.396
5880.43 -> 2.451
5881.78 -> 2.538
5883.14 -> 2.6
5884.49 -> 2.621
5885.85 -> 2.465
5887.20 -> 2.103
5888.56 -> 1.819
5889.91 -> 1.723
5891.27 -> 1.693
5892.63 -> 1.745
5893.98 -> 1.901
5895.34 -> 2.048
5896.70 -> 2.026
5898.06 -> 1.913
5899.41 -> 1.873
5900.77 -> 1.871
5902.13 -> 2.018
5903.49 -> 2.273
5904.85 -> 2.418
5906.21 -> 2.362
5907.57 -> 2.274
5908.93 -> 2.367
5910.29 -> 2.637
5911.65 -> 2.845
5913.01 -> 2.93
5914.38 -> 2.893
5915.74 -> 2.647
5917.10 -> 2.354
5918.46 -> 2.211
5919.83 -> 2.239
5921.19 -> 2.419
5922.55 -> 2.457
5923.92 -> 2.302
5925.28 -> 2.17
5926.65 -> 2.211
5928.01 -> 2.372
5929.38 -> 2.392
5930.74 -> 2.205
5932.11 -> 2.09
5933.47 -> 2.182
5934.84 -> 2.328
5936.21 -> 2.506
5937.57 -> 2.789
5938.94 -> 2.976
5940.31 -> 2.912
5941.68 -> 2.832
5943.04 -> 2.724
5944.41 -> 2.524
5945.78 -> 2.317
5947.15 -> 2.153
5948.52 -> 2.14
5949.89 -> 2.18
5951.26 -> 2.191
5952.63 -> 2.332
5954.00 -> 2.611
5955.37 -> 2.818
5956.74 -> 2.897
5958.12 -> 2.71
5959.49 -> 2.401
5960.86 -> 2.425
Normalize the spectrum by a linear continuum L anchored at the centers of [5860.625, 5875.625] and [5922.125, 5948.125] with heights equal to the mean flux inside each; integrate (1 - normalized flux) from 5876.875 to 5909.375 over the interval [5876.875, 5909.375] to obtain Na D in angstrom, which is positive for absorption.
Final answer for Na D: 5.5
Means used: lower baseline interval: 2.7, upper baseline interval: 2.44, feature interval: 2.16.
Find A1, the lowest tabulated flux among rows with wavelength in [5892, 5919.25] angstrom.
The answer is 1.745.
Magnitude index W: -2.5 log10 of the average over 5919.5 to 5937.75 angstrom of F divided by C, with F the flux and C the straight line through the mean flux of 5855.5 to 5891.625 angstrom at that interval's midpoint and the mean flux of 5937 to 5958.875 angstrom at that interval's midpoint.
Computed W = 0.10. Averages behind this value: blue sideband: 2.5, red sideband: 2.57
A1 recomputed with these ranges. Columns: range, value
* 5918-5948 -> 2.09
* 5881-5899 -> 1.693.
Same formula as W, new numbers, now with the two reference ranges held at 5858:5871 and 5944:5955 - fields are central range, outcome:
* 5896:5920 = 0.063 mag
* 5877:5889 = 0.089 mag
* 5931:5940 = -0.050 mag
